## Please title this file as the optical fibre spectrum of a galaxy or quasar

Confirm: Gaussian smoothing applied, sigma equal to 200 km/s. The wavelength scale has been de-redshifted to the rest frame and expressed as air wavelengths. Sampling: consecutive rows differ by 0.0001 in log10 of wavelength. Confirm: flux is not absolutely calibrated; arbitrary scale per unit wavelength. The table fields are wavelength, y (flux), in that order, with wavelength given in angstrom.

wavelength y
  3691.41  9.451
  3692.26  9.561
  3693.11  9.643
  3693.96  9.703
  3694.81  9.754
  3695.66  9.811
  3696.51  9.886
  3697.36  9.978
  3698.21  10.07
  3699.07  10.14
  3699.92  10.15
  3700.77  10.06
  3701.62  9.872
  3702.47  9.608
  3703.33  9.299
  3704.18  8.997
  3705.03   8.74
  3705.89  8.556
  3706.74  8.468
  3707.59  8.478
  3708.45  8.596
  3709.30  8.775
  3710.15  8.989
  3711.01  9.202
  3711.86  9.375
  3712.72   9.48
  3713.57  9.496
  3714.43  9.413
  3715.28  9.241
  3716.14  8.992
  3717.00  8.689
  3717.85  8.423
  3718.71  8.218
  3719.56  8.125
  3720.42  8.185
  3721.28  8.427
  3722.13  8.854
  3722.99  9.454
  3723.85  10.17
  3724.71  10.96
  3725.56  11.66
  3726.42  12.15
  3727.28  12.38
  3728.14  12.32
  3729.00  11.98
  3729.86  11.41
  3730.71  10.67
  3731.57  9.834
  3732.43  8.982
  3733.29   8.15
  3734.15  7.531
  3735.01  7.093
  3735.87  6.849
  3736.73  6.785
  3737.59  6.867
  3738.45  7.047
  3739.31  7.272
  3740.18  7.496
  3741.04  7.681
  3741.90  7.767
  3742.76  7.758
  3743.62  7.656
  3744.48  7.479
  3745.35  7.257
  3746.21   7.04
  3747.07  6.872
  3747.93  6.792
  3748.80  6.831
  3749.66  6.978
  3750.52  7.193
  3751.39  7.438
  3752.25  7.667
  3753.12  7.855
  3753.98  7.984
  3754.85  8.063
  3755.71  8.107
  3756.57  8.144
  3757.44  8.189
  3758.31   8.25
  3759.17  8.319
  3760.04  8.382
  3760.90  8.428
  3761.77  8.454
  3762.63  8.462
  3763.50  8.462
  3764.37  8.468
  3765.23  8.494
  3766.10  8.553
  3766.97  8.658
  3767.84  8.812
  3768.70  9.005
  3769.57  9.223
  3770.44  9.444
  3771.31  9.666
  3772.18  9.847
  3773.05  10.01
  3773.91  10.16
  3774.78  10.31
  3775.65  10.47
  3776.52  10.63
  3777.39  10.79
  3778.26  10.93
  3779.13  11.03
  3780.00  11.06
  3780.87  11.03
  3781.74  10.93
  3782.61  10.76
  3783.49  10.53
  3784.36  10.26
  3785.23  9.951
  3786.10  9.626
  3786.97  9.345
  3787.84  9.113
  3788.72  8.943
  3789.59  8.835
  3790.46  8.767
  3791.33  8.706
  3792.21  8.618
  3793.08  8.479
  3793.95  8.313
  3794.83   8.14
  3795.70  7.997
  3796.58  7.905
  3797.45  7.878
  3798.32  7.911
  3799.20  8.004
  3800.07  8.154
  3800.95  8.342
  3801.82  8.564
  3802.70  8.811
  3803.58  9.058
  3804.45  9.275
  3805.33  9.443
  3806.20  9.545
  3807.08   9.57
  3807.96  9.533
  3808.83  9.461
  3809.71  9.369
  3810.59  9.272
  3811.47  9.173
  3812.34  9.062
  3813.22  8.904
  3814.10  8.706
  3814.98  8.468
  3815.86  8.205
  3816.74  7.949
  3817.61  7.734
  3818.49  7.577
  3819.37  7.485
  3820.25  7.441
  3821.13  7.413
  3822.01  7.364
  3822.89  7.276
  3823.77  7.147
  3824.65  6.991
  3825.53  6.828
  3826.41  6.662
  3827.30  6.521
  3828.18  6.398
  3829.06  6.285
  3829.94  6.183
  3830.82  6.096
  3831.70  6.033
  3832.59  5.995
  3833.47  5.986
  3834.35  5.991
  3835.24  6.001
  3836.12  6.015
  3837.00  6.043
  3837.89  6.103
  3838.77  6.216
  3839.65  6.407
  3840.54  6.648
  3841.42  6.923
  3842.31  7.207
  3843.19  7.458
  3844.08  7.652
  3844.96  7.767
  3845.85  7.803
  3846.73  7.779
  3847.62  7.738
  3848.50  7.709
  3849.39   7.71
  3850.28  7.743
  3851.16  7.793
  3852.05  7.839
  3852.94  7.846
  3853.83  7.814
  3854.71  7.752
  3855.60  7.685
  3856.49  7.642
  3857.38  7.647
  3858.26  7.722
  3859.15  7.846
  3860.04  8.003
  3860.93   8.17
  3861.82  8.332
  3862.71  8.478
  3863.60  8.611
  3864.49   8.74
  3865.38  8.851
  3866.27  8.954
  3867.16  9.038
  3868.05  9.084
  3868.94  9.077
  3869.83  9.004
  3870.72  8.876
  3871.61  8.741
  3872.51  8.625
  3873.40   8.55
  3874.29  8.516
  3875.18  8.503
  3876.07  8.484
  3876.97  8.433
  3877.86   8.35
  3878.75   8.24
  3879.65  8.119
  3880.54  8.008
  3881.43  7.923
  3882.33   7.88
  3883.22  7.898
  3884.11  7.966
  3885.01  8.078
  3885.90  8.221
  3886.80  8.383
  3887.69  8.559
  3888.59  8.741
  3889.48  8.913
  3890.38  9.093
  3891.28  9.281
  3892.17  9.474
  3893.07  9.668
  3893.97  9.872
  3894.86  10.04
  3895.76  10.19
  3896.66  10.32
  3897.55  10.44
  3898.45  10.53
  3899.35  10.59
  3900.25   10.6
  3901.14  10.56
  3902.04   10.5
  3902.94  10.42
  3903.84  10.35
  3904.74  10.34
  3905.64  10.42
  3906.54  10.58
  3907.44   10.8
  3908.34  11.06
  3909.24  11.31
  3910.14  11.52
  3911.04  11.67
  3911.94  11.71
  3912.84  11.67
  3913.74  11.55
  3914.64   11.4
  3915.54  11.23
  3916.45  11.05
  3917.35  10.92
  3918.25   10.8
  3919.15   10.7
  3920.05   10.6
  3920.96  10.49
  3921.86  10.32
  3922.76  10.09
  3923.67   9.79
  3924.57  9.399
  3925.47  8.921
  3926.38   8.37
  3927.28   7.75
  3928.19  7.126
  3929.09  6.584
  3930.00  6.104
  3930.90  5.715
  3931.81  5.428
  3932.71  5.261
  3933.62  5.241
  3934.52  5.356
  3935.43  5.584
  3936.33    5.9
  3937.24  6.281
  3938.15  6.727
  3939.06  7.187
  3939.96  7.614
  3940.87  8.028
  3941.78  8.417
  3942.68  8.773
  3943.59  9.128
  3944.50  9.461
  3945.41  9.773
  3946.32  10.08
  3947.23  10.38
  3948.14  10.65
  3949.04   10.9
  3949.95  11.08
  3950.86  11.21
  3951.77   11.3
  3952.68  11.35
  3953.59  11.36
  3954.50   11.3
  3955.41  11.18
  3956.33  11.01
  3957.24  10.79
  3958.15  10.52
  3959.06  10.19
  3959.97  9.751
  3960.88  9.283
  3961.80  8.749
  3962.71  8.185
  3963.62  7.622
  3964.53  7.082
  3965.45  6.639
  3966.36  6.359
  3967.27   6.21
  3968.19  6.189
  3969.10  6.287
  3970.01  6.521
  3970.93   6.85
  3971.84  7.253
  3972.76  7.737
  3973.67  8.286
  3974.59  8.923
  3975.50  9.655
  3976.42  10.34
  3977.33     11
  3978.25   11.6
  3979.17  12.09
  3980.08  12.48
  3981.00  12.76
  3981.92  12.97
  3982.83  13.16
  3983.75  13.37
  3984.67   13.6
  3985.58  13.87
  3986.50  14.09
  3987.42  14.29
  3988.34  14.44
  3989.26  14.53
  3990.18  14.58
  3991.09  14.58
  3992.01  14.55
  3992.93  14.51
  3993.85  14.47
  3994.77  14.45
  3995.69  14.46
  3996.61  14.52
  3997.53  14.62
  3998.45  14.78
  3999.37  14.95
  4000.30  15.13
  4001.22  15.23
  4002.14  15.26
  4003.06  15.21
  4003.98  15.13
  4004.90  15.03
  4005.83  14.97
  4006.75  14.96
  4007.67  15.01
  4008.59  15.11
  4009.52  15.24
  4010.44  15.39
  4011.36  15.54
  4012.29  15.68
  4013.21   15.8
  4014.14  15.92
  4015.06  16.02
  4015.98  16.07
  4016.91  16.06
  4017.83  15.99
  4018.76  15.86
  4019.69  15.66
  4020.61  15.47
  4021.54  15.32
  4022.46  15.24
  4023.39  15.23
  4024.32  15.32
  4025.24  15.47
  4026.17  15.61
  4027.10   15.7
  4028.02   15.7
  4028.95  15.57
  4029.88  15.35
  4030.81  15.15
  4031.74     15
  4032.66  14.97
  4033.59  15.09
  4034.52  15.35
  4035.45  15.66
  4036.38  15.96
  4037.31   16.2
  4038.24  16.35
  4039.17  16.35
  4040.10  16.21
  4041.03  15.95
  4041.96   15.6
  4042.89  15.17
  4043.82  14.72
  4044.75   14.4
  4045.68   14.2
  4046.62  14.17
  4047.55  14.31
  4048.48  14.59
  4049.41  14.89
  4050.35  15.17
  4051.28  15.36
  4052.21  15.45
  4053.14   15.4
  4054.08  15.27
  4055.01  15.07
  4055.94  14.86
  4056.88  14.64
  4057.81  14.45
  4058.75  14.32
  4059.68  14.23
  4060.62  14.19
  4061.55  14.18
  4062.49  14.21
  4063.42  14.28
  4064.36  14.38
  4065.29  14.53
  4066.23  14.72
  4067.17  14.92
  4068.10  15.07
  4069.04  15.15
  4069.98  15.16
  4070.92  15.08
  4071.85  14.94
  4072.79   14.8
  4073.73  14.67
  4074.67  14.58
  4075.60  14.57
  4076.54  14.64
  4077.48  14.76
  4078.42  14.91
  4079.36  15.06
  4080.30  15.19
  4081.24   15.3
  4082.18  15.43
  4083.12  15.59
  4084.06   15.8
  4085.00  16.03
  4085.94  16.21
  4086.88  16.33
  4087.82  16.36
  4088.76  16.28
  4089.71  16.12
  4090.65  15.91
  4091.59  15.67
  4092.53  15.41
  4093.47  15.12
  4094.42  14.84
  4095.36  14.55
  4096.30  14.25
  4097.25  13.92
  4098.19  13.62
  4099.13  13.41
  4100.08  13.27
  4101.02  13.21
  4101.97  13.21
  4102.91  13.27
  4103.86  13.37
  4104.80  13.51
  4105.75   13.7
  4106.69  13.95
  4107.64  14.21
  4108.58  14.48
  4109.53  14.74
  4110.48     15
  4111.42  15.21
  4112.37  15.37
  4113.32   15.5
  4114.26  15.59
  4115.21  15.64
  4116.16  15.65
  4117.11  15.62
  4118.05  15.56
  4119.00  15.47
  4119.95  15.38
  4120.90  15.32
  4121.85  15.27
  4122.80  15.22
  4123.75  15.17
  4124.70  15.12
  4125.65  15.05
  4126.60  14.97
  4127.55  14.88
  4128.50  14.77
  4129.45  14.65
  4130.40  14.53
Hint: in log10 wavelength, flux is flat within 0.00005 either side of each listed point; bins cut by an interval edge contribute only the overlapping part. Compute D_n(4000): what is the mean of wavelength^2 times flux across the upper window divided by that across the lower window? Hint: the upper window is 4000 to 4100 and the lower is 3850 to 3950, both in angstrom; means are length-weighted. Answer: 1.83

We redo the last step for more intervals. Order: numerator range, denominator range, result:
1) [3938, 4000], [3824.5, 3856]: 1.66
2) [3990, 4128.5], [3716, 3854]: 2.07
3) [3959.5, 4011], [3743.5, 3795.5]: 1.52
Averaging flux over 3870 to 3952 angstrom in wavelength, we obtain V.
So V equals 9.18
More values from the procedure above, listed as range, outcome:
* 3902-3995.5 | 10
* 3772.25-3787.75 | 10.4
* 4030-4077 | 15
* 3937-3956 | 9.67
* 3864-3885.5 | 8.5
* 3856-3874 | 8.5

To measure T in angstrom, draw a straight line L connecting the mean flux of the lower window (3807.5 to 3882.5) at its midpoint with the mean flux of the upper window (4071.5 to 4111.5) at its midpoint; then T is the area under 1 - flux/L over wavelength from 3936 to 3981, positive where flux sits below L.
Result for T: 7.5 angstrom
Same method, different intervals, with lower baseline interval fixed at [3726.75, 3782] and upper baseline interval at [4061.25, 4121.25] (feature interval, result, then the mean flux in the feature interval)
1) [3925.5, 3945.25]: 8.2 angstrom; 7.04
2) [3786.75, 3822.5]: 4.1 angstrom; 8.55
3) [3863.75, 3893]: 6.4 angstrom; 8.6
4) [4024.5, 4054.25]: -3.0 angstrom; 15.3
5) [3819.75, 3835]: 5.2 angstrom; 6.62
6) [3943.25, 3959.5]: 2.2 angstrom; 10.7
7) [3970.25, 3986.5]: 2.4 angstrom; 11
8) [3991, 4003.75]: -1.6 angstrom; 14.8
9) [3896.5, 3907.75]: 0.9 angstrom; 10.5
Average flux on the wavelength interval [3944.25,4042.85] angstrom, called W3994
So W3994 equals 13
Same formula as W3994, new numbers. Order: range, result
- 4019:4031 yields 15.5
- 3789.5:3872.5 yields 7.87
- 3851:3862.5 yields 7.86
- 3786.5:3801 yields 8.44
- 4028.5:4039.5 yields 15.6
